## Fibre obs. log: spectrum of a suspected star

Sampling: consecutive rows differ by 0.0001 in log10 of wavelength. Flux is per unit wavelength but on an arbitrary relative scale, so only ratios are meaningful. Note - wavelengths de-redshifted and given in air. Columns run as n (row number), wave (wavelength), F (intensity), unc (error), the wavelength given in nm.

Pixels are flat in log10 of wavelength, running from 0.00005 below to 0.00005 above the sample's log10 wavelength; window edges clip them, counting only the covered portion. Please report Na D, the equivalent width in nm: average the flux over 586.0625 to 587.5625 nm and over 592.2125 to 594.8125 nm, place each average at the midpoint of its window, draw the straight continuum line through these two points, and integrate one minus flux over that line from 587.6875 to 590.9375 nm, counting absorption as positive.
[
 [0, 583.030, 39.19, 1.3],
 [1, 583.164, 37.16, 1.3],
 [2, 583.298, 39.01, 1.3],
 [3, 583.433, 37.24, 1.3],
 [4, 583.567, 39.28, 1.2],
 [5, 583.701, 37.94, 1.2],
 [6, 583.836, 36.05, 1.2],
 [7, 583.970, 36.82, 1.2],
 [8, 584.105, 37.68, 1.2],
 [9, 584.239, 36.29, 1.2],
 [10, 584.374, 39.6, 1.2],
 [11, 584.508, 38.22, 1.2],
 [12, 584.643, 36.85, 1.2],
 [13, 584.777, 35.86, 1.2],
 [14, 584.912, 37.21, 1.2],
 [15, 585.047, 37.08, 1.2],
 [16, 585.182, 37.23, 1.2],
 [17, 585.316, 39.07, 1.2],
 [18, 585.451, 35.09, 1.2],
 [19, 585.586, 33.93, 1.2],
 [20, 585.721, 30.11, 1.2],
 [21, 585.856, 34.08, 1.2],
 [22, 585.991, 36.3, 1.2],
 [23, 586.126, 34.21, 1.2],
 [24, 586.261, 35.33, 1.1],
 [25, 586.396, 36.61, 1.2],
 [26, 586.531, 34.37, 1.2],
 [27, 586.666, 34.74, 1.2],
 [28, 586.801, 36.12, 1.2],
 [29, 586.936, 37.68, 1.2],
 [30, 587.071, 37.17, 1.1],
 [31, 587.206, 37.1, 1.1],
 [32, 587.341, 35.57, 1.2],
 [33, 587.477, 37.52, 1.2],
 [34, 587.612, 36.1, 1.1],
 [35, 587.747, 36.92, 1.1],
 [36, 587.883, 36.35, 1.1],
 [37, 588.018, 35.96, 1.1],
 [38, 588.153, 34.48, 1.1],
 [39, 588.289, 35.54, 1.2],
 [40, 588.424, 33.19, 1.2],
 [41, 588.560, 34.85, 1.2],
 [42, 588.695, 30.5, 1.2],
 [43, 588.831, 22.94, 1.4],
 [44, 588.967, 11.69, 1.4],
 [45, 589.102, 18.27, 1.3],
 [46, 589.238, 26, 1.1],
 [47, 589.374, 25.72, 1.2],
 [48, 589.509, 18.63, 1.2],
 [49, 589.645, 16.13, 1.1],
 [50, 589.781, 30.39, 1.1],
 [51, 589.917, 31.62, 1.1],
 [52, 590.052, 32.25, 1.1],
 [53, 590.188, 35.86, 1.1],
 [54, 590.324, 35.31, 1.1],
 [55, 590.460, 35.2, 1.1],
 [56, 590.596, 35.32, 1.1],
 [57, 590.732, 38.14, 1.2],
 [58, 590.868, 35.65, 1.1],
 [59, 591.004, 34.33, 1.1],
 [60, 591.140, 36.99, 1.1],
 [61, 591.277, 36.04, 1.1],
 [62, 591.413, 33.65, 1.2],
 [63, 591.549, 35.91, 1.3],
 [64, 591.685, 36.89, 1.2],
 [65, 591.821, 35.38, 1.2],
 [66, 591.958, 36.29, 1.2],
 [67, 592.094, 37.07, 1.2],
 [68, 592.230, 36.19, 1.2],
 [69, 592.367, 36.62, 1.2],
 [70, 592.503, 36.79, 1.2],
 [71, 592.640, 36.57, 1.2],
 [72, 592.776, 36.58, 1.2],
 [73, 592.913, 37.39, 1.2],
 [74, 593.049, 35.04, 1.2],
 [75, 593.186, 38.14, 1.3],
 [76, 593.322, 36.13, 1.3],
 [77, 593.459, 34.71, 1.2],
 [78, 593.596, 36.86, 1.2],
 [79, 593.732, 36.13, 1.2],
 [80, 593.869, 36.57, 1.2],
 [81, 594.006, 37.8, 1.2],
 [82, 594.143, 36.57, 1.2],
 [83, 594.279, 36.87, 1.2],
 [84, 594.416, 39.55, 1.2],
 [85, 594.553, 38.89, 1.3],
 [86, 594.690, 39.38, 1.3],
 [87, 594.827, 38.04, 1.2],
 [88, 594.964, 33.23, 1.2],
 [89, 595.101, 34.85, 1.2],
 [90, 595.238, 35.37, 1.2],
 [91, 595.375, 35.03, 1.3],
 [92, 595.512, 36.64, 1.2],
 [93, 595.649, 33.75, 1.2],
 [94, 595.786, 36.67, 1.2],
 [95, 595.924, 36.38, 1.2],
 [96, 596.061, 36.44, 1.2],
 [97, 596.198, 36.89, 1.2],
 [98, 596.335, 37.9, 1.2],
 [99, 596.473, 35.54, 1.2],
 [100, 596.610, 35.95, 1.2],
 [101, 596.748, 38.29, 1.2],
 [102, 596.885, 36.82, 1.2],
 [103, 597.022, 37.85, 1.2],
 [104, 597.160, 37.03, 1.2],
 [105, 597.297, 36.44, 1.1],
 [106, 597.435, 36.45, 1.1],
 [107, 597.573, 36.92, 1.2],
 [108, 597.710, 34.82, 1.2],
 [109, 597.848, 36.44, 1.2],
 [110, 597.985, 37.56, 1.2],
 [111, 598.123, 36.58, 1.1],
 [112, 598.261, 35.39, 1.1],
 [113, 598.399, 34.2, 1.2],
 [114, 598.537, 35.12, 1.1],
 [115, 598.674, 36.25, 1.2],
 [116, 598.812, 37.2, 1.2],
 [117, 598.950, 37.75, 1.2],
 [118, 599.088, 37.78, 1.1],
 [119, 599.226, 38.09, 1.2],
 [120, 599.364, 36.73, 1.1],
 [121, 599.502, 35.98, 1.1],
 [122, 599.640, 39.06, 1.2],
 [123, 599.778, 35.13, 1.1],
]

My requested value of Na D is 0.55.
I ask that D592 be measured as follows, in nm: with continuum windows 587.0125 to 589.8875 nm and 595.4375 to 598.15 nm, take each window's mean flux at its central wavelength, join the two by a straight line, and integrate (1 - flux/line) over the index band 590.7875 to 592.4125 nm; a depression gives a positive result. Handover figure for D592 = -0.171 nm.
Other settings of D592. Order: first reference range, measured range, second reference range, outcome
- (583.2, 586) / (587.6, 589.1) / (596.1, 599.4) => 0.236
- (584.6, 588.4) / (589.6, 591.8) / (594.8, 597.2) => 0.126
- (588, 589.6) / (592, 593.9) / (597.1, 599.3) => -0.328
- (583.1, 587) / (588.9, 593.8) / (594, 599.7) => 0.484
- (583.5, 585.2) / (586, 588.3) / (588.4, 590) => -0.457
